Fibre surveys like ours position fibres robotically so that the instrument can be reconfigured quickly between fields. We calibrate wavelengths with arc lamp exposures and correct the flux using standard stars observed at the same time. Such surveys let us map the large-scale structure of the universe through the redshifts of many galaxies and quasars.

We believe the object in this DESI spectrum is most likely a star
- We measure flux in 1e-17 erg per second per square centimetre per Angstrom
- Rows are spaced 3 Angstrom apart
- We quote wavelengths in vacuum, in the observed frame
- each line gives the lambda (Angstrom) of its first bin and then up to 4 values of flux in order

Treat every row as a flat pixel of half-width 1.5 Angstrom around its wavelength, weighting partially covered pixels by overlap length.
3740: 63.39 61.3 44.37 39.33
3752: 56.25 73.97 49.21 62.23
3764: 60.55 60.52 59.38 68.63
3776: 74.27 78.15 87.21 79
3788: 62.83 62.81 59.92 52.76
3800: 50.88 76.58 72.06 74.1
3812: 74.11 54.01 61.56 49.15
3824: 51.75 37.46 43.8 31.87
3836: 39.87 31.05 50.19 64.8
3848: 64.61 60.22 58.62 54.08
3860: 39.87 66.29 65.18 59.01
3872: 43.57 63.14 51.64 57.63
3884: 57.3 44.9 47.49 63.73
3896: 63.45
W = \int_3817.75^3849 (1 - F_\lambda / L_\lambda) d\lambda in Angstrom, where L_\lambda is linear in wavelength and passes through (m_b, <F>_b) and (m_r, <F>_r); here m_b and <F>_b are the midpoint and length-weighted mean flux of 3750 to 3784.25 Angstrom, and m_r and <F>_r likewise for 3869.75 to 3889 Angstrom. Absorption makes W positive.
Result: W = 6.1 Angstrom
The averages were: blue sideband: 66.3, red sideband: 53.1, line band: 47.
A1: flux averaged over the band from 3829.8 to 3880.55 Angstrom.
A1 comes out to 52.6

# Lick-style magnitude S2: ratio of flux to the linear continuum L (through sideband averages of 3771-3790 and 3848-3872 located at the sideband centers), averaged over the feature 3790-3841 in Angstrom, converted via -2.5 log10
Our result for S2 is 0.23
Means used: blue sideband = 74.3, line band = 54.2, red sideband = 57.2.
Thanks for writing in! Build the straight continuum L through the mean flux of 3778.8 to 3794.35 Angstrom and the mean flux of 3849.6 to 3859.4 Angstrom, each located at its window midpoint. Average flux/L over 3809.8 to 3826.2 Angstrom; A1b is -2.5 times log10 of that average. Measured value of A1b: 0.12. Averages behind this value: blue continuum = 72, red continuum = 56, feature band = 57.9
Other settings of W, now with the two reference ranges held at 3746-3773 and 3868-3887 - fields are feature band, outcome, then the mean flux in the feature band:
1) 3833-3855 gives 1.63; 51.2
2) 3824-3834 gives 2.80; 40.1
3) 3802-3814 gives -3.62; 73.3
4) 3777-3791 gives -4.50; 75.2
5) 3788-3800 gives -0.30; 58.1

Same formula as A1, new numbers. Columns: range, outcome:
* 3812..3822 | 58.1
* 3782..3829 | 61.9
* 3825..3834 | 38.8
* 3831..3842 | 36.9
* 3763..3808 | 67.2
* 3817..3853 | 48.8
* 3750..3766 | 59.8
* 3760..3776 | 63.4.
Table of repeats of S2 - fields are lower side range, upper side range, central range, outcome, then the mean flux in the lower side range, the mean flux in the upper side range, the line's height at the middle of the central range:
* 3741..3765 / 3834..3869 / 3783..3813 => -0.21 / 56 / 54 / 55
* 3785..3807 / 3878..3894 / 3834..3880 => 0.05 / 63.5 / 53.7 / 56.8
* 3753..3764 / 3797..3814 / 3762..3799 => -0.04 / 61.4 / 67.6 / 64.3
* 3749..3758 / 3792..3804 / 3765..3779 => -0.14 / 58.2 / 59.5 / 58.7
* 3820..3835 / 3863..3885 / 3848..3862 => -0.08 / 42.5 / 57.4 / 51.3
